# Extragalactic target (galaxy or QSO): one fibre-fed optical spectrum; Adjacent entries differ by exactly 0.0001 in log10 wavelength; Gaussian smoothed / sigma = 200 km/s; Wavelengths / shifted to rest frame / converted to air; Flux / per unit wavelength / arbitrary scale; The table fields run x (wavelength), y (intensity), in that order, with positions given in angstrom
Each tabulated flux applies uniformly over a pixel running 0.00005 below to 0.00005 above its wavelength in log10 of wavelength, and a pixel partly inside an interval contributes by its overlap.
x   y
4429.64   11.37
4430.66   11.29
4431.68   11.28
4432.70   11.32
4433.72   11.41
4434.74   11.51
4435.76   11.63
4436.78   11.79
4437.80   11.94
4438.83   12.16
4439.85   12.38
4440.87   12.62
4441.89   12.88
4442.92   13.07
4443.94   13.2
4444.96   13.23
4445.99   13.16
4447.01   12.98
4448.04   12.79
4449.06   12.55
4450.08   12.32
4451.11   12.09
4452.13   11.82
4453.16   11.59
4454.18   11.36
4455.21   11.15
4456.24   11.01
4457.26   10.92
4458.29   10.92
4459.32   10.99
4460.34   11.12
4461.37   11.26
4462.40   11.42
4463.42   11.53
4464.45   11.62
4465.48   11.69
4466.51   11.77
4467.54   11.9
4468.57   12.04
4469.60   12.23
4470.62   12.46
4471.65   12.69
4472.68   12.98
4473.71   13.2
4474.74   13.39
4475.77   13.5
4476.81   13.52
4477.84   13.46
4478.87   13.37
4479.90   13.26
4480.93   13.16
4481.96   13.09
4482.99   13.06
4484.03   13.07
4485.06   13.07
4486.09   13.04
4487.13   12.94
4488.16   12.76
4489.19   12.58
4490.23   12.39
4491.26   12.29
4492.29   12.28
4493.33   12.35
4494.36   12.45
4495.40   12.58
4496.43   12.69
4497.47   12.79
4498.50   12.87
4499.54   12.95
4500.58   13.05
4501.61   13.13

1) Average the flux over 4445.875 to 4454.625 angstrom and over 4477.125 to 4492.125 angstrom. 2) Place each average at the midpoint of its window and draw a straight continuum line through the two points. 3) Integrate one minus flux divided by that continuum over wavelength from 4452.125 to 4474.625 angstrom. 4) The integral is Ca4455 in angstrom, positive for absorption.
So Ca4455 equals 1.44 angstrom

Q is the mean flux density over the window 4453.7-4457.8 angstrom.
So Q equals 11.1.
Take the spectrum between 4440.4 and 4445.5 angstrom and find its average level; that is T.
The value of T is 13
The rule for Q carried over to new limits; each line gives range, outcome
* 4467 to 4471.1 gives 12.2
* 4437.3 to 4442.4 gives 12.4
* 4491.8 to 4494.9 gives 12.3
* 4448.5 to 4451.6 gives 12.3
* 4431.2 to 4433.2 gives 11.3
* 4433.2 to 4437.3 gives 11.6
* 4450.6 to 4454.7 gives 11.7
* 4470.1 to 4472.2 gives 12.6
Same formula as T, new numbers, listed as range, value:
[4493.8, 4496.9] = 12.6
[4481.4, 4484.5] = 13.1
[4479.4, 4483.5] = 13.2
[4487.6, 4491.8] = 12.5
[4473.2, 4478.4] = 13.4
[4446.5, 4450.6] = 12.7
